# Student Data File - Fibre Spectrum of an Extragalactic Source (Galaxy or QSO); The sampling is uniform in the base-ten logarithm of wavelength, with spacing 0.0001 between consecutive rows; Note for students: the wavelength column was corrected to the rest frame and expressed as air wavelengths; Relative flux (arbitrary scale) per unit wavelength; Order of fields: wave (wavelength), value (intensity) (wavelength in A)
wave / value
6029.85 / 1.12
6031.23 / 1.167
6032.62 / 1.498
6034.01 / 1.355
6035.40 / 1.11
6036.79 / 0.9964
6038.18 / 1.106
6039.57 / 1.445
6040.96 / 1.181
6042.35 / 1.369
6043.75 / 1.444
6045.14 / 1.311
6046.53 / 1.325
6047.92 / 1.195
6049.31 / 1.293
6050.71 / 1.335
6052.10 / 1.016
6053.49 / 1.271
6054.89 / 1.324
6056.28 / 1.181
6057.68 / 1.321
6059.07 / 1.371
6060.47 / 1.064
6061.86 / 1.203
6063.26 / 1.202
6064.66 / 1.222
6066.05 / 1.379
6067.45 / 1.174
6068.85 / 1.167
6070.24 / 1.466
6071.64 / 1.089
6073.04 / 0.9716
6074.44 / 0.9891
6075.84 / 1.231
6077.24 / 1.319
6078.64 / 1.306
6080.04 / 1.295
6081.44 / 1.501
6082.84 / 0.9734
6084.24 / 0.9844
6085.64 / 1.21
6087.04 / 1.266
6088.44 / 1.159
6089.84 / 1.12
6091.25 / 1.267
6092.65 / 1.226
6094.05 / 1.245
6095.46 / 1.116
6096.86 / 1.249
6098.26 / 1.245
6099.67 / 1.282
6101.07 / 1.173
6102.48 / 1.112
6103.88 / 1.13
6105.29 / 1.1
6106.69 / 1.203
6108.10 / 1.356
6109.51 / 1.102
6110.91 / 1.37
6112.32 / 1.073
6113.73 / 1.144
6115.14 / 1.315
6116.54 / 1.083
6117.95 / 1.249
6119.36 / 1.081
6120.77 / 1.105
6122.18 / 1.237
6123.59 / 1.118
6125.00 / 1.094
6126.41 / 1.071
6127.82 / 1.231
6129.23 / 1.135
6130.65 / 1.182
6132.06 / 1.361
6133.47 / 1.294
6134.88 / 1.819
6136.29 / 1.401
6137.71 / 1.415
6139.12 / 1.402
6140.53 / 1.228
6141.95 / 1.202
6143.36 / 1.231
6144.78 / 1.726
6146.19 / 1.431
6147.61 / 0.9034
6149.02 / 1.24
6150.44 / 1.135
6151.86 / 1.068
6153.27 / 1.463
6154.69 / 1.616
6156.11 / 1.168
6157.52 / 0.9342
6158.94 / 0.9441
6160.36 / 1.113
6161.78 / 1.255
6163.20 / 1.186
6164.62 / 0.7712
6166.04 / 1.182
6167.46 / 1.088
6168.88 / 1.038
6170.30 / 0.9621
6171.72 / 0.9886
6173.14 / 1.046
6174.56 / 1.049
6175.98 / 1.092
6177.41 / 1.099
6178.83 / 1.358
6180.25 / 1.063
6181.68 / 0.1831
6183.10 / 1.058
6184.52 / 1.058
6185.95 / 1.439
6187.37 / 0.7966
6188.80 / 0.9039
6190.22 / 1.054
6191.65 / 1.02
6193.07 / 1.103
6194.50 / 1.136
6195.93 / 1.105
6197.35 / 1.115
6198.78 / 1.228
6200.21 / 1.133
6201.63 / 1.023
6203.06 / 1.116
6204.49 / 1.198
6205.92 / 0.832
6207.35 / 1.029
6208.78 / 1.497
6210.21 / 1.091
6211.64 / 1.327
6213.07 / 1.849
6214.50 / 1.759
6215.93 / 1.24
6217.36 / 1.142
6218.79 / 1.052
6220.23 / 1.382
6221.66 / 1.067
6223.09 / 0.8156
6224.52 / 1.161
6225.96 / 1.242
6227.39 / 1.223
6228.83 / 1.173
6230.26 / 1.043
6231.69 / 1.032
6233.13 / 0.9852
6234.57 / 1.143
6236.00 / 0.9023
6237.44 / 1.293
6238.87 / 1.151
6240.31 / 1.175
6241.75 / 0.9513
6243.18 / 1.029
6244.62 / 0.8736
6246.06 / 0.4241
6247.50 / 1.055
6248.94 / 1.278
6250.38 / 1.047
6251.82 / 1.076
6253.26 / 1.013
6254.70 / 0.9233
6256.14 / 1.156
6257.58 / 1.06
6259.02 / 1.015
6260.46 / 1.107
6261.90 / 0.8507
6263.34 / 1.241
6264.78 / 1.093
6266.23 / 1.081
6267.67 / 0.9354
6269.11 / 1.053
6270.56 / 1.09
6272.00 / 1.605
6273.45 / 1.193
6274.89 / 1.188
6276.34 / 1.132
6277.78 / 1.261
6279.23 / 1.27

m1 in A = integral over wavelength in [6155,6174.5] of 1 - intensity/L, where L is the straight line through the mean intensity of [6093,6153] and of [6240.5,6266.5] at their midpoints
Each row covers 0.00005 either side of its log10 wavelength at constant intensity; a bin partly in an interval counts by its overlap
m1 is 1.7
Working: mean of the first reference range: 1.23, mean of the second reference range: 1.02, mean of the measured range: 1.06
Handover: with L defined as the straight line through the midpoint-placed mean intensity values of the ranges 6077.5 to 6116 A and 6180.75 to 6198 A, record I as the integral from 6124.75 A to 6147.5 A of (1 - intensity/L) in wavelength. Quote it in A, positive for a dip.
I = -4.1 A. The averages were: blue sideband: 1.21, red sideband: 0.998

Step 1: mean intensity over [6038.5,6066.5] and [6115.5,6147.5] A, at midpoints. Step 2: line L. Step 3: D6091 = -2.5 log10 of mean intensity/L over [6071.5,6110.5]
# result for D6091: 0.07 mag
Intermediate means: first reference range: 1.27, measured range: 1.19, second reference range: 1.27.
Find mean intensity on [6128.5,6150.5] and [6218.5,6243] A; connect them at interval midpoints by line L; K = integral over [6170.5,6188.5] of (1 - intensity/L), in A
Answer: 3.1 A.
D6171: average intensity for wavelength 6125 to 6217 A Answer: 1.17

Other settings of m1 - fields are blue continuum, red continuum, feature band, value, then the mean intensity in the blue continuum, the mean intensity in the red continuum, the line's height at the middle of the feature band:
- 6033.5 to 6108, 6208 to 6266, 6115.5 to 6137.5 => -0.9 A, 1.22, 1.12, 1.19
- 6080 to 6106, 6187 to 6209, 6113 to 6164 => -4.4 A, 1.19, 1.08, 1.14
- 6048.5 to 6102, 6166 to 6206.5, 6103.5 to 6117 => -0.3 A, 1.22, 1.05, 1.16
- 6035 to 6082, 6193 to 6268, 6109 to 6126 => 0.5 A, 1.24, 1.11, 1.2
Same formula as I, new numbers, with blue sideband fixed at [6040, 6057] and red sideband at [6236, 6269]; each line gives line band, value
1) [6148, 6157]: -0.9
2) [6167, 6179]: 0.6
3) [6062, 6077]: 0.7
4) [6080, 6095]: 0.3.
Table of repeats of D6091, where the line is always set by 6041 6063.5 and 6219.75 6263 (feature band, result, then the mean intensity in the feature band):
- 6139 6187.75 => 0.013 mag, 1.13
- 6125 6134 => -0.022 mag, 1.2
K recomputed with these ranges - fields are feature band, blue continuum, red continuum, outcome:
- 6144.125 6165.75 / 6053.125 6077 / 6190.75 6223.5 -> 0.0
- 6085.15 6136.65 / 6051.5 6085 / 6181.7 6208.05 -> -2.6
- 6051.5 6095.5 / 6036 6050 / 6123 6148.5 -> 2.3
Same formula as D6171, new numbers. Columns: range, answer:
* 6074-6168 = 1.21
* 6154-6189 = 1.06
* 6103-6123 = 1.18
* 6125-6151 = 1.3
